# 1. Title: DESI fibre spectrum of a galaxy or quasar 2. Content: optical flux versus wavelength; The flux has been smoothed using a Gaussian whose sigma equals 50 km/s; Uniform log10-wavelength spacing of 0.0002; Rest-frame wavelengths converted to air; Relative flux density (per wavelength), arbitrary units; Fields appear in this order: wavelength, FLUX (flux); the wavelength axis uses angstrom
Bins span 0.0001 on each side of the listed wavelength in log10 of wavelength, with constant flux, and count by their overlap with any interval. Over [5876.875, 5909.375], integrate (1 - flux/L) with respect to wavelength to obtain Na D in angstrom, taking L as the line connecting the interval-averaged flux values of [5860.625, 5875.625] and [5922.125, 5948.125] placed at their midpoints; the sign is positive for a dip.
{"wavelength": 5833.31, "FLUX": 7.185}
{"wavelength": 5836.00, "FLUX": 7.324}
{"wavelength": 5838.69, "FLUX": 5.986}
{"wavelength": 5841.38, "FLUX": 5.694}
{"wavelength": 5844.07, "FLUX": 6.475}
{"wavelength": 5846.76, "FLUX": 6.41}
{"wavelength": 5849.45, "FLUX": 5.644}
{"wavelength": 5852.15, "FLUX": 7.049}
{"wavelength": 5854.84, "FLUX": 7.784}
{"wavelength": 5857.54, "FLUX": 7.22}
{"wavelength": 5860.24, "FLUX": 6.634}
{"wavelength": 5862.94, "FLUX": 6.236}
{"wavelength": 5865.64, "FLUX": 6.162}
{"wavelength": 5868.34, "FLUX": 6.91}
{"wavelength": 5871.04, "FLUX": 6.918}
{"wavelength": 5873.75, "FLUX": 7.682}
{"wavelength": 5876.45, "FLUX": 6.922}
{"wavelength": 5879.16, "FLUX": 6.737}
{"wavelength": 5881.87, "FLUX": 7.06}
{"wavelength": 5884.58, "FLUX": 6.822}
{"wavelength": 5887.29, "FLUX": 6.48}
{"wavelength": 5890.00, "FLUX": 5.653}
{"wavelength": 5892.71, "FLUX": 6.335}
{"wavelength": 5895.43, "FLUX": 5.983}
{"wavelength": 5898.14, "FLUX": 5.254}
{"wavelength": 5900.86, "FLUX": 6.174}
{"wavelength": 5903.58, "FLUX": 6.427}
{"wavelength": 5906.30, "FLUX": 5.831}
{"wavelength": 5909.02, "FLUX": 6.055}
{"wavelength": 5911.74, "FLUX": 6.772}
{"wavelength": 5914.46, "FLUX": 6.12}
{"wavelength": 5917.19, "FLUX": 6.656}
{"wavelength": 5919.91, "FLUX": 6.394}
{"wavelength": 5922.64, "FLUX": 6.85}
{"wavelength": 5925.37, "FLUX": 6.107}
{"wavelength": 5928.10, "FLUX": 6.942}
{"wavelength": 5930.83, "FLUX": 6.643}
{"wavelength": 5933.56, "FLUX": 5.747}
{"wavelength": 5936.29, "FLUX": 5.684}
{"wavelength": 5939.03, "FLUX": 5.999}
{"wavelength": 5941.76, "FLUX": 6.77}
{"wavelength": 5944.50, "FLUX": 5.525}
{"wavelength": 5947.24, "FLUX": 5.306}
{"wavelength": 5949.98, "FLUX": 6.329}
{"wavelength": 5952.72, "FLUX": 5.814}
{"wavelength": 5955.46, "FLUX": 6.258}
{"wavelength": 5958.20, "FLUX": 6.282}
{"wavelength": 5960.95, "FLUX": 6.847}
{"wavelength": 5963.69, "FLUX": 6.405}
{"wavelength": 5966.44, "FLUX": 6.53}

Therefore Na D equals 1.4 angstrom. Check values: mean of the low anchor 6.78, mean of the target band 6.26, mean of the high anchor 6.15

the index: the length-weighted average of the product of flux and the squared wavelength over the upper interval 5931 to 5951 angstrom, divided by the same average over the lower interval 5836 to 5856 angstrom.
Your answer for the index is 0.95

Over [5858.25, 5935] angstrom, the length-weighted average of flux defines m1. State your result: 6.45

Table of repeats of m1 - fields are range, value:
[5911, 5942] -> 6.37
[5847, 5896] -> 6.68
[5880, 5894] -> 6.48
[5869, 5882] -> 7.05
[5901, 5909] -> 6.12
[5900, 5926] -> 6.35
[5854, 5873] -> 6.84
